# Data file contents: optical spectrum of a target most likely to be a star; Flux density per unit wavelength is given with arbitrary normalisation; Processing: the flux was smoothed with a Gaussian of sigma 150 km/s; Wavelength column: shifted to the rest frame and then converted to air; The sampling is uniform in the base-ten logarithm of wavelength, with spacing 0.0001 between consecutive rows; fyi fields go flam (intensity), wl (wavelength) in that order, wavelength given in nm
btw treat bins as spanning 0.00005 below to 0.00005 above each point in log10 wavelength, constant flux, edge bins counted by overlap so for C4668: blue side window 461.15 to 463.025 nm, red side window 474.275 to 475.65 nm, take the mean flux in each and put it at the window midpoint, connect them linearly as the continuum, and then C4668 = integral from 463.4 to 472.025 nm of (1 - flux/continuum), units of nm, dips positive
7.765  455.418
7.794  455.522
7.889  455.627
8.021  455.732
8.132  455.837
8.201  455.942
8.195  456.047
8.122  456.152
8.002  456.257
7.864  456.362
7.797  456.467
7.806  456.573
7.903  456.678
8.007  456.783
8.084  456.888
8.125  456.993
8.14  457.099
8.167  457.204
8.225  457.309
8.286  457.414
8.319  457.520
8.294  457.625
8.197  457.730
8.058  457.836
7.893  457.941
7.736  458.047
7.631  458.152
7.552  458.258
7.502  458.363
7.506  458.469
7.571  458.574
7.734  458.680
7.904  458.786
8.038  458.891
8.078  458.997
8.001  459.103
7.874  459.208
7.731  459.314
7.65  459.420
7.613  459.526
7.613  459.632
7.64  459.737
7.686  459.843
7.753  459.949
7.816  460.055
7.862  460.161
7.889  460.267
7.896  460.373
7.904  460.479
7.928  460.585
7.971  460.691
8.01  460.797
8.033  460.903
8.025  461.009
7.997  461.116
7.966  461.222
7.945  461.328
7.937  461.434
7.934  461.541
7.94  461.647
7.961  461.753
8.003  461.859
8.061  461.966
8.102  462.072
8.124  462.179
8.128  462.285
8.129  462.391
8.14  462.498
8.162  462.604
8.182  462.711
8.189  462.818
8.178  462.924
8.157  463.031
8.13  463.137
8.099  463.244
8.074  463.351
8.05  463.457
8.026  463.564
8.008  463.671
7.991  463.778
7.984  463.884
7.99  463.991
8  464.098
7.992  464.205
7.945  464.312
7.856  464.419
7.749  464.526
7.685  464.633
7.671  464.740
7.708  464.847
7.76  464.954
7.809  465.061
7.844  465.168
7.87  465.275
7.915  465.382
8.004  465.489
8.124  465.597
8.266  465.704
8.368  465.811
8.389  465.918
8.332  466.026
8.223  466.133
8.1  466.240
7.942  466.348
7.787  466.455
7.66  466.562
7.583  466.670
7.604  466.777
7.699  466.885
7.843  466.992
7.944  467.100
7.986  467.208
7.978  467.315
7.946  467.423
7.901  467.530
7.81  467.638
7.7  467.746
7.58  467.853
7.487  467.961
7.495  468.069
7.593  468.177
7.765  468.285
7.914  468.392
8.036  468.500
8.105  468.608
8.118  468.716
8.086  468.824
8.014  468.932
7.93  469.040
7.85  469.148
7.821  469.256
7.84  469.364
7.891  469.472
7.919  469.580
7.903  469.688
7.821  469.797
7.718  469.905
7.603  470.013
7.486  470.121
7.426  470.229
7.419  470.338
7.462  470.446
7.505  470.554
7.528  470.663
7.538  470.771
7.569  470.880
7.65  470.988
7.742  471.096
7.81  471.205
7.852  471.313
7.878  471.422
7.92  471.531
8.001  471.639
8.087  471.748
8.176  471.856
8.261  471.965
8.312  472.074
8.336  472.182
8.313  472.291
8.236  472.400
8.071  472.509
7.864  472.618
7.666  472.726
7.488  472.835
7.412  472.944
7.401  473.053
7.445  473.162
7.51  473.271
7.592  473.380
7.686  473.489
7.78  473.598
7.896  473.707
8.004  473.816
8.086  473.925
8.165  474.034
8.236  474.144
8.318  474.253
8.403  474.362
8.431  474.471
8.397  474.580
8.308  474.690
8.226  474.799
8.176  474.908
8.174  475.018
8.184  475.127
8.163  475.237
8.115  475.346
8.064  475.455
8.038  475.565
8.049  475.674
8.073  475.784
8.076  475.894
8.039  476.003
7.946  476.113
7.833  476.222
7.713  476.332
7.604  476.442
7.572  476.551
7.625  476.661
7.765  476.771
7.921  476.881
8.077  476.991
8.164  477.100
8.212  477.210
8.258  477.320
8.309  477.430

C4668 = 0.29 nm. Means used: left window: 8.07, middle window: 7.86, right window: 8.23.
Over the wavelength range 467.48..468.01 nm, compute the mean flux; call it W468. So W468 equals 7.69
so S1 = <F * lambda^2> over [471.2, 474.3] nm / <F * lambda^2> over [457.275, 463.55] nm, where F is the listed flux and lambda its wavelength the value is 1.05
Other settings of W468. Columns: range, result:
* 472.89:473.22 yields 7.42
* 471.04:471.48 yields 7.81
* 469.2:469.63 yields 7.87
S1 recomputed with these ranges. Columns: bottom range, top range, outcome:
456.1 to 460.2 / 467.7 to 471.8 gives 1.03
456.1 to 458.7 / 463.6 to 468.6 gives 1.03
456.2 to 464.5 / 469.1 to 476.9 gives 1.05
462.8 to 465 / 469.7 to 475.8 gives 1.03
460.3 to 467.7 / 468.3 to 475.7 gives 1.03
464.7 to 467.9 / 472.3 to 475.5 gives 1.04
